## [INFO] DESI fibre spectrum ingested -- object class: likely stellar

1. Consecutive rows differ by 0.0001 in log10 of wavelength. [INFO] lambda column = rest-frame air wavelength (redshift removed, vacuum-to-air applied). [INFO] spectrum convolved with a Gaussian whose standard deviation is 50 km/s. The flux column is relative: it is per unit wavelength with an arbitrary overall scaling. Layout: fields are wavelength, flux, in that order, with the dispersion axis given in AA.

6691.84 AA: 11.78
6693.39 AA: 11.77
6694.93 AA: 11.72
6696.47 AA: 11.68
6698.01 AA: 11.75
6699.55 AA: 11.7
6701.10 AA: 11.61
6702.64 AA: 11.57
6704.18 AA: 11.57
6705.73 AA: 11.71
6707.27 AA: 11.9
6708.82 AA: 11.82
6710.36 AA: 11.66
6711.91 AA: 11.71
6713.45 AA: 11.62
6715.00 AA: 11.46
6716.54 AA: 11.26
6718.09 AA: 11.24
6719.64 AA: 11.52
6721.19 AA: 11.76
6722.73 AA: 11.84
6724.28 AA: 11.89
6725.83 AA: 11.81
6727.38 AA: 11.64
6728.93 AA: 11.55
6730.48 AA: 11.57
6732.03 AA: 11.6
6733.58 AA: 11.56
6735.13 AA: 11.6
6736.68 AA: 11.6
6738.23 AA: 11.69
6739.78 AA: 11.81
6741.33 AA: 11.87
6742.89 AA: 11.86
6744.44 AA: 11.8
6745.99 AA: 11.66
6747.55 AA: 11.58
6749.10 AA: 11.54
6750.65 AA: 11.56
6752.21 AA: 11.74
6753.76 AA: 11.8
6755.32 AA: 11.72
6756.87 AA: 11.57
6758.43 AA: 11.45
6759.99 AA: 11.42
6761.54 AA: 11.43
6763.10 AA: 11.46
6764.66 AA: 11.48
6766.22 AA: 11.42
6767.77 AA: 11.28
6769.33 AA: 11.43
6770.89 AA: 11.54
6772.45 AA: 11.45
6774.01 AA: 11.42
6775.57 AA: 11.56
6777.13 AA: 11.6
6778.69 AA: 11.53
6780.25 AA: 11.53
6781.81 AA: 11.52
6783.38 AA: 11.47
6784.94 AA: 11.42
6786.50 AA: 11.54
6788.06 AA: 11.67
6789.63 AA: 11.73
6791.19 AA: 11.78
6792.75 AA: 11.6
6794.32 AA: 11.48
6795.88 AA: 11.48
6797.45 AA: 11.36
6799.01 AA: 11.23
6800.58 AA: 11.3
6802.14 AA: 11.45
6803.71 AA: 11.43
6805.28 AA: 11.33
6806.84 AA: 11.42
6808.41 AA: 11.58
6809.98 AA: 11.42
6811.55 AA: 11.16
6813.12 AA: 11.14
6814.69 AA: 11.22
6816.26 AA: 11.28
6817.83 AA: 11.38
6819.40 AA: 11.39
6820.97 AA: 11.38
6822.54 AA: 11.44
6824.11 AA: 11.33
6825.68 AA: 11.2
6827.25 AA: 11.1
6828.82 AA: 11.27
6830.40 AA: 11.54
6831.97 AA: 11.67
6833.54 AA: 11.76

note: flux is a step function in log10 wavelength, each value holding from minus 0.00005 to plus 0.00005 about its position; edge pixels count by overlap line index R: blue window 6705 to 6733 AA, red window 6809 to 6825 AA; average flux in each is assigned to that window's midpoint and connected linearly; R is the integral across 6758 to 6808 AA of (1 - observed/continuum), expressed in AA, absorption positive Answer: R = -0.2 AA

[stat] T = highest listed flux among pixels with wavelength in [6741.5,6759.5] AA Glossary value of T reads 11.86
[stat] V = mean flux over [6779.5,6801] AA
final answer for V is 11.5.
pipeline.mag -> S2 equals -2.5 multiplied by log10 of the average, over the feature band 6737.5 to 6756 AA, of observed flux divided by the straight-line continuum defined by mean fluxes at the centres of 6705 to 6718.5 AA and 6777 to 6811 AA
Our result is -0.01 mag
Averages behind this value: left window 11.6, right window 11.5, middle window 11.7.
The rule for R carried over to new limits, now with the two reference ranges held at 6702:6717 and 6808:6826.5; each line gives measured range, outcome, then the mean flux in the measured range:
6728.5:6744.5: -0.17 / 11.7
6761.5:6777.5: 0.00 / 11.5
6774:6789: -0.14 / 11.5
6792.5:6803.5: -0.03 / 11.4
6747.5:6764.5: -0.10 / 11.6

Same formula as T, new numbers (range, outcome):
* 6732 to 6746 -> 11.87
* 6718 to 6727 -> 11.89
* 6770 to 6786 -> 11.6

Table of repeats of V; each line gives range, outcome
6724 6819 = 11.5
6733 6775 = 11.6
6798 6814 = 11.3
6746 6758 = 11.6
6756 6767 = 11.5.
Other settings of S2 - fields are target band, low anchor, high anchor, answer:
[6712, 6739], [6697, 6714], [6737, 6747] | 0.012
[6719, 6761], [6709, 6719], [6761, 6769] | -0.019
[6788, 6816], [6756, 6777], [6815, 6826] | -0.003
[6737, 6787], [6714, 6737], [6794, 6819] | -0.008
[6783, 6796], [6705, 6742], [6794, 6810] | -0.013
